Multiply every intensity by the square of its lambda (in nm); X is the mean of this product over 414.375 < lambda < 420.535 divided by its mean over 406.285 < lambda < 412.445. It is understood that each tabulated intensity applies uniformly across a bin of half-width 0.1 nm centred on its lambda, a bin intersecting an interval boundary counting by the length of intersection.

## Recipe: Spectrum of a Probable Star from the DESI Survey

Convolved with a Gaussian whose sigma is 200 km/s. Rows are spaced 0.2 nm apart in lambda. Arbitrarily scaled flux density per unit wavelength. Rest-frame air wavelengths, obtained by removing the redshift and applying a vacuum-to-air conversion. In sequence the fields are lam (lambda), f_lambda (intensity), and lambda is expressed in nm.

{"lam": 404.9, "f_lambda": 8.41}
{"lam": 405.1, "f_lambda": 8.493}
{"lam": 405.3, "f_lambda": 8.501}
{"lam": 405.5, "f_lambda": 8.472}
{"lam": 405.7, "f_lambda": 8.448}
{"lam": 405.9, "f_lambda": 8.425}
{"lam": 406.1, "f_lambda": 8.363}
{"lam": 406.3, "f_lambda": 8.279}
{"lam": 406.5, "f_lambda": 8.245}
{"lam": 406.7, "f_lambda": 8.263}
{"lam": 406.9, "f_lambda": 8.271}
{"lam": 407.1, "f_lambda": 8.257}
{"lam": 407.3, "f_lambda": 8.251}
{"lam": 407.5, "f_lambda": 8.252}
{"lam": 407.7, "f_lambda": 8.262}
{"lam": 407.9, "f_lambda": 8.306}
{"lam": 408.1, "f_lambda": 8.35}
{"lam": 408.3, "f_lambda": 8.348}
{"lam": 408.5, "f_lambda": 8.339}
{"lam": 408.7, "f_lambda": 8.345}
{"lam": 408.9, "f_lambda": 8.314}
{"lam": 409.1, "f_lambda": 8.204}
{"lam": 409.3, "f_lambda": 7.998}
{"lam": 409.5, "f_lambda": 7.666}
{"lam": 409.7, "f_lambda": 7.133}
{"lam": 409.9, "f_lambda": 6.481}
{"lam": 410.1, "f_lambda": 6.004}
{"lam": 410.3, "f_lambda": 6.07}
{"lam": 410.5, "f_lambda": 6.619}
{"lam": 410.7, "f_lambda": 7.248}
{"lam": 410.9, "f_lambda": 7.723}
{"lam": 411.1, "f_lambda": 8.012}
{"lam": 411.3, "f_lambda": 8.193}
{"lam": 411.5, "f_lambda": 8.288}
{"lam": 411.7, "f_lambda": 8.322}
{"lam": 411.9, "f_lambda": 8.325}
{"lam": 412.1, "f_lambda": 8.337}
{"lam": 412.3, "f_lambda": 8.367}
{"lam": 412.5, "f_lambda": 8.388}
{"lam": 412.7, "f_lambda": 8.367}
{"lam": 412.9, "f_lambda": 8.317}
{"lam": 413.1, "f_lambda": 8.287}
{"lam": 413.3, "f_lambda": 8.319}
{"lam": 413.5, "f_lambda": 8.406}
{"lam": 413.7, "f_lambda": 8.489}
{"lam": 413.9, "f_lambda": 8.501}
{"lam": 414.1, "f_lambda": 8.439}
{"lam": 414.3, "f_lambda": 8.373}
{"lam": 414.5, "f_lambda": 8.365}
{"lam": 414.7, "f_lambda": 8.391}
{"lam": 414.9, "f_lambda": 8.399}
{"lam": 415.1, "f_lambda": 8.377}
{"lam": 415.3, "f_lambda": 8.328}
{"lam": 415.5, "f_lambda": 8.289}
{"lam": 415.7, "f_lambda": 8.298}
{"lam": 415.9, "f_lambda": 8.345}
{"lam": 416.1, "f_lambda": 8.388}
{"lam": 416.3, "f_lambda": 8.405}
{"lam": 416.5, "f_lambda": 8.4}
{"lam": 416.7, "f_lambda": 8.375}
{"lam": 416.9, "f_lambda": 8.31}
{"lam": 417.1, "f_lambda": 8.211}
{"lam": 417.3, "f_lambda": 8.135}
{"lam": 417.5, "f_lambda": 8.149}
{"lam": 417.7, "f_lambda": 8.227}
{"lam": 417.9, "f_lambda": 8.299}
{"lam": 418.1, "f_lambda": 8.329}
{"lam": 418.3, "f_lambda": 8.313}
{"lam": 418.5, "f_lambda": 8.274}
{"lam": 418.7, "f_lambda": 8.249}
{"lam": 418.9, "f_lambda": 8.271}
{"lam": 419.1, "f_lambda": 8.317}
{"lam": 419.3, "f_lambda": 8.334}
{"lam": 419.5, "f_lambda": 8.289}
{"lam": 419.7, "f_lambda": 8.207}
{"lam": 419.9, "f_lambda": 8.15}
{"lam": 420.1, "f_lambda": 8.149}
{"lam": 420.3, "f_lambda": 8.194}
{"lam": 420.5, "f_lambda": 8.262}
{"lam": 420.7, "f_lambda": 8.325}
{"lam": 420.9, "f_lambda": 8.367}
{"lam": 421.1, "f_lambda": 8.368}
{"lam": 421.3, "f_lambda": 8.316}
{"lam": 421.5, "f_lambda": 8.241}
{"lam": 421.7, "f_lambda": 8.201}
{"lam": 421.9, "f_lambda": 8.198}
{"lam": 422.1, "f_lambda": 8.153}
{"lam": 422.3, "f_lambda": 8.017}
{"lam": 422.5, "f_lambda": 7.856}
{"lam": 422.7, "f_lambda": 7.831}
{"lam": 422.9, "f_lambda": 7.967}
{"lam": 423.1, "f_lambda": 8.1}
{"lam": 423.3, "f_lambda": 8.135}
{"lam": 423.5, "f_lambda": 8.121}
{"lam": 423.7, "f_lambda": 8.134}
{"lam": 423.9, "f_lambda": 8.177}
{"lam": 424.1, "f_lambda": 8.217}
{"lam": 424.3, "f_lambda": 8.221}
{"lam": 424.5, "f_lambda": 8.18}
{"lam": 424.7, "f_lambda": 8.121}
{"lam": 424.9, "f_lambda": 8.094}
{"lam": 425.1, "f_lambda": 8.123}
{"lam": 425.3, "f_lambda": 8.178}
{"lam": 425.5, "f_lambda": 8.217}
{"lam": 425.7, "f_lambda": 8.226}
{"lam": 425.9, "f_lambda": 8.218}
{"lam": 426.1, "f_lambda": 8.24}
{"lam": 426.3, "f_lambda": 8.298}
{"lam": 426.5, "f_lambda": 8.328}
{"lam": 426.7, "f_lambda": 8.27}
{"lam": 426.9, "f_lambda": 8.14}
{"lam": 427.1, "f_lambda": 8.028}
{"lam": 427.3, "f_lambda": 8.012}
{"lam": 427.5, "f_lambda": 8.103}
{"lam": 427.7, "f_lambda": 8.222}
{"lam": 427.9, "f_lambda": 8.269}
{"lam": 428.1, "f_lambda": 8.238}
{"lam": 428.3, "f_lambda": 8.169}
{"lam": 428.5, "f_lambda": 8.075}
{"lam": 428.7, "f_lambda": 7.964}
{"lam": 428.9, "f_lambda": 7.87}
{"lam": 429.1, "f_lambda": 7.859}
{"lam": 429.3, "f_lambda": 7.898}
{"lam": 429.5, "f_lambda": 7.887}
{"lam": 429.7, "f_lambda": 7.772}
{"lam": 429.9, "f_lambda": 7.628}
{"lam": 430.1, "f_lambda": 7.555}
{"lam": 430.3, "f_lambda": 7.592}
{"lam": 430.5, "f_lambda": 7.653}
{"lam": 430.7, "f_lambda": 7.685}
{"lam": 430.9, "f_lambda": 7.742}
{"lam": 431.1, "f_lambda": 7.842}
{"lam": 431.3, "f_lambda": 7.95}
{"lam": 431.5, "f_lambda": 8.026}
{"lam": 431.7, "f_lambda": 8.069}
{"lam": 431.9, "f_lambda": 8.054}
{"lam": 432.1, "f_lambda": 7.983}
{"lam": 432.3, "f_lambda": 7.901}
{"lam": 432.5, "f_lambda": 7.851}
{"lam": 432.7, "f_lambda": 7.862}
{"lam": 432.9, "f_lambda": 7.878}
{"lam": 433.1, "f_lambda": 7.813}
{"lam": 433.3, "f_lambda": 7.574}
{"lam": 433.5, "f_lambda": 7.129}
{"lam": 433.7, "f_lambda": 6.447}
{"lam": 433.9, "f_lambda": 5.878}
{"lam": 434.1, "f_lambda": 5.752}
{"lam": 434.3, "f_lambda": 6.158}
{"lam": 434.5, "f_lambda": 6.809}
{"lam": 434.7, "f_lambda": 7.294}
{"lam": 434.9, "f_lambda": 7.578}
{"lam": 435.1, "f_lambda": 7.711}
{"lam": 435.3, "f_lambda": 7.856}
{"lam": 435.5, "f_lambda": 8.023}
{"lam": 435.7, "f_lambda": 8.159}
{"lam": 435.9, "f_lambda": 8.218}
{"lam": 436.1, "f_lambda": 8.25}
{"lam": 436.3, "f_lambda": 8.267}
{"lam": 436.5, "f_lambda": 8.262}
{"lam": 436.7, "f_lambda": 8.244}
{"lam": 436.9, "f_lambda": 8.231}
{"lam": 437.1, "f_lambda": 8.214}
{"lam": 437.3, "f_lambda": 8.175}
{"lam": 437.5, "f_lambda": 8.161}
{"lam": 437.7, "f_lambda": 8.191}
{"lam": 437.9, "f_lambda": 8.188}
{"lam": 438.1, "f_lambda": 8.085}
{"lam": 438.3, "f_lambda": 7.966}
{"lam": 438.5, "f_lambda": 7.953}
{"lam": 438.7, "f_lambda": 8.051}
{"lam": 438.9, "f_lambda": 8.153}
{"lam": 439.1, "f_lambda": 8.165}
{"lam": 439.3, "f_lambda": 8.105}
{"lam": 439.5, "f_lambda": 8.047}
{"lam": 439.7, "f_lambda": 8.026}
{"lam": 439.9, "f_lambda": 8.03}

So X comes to 1.09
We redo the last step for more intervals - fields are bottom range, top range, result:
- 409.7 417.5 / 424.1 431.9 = 1.07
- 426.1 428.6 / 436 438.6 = 1.05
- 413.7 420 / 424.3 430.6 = 1.02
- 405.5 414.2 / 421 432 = 1.08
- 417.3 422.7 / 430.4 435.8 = 0.97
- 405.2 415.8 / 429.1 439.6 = 1.07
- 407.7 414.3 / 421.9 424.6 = 1.08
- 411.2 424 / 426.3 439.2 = 1.02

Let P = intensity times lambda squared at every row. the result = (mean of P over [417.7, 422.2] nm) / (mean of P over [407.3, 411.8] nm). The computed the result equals 1.12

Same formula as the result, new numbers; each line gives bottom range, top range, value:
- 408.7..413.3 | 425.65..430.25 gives 1.12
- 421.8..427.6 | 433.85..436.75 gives 0.97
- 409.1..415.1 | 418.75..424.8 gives 1.08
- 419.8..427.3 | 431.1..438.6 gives 1.00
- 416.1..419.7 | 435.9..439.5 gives 1.08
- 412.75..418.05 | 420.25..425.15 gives 1.01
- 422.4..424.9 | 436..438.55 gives 1.08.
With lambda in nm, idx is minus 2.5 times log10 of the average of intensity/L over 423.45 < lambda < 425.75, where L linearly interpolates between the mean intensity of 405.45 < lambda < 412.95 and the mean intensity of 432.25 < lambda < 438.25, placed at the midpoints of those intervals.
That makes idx -0.05 mag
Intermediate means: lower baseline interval 7.99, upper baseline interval 7.67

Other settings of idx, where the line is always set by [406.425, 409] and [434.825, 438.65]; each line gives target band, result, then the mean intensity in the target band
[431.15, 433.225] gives 0.026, 7.93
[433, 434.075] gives 0.179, 6.88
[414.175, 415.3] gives -0.017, 8.38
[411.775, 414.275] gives -0.016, 8.38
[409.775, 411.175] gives 0.203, 6.86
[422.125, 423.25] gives 0.029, 7.98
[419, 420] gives -0.006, 8.26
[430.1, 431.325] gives 0.057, 7.72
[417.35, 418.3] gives -0.004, 8.25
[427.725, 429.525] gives 0.015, 8.04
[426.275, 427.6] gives 0.000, 8.16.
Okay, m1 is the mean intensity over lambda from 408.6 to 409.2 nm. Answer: 8.29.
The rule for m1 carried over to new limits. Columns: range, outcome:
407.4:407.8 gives 8.26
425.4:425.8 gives 8.22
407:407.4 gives 8.25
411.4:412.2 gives 8.32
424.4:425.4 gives 8.14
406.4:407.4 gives 8.26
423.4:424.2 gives 8.16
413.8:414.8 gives 8.41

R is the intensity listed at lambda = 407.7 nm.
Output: 8.262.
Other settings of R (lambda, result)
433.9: 5.878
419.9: 8.15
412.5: 8.388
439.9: 8.03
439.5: 8.047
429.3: 7.898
